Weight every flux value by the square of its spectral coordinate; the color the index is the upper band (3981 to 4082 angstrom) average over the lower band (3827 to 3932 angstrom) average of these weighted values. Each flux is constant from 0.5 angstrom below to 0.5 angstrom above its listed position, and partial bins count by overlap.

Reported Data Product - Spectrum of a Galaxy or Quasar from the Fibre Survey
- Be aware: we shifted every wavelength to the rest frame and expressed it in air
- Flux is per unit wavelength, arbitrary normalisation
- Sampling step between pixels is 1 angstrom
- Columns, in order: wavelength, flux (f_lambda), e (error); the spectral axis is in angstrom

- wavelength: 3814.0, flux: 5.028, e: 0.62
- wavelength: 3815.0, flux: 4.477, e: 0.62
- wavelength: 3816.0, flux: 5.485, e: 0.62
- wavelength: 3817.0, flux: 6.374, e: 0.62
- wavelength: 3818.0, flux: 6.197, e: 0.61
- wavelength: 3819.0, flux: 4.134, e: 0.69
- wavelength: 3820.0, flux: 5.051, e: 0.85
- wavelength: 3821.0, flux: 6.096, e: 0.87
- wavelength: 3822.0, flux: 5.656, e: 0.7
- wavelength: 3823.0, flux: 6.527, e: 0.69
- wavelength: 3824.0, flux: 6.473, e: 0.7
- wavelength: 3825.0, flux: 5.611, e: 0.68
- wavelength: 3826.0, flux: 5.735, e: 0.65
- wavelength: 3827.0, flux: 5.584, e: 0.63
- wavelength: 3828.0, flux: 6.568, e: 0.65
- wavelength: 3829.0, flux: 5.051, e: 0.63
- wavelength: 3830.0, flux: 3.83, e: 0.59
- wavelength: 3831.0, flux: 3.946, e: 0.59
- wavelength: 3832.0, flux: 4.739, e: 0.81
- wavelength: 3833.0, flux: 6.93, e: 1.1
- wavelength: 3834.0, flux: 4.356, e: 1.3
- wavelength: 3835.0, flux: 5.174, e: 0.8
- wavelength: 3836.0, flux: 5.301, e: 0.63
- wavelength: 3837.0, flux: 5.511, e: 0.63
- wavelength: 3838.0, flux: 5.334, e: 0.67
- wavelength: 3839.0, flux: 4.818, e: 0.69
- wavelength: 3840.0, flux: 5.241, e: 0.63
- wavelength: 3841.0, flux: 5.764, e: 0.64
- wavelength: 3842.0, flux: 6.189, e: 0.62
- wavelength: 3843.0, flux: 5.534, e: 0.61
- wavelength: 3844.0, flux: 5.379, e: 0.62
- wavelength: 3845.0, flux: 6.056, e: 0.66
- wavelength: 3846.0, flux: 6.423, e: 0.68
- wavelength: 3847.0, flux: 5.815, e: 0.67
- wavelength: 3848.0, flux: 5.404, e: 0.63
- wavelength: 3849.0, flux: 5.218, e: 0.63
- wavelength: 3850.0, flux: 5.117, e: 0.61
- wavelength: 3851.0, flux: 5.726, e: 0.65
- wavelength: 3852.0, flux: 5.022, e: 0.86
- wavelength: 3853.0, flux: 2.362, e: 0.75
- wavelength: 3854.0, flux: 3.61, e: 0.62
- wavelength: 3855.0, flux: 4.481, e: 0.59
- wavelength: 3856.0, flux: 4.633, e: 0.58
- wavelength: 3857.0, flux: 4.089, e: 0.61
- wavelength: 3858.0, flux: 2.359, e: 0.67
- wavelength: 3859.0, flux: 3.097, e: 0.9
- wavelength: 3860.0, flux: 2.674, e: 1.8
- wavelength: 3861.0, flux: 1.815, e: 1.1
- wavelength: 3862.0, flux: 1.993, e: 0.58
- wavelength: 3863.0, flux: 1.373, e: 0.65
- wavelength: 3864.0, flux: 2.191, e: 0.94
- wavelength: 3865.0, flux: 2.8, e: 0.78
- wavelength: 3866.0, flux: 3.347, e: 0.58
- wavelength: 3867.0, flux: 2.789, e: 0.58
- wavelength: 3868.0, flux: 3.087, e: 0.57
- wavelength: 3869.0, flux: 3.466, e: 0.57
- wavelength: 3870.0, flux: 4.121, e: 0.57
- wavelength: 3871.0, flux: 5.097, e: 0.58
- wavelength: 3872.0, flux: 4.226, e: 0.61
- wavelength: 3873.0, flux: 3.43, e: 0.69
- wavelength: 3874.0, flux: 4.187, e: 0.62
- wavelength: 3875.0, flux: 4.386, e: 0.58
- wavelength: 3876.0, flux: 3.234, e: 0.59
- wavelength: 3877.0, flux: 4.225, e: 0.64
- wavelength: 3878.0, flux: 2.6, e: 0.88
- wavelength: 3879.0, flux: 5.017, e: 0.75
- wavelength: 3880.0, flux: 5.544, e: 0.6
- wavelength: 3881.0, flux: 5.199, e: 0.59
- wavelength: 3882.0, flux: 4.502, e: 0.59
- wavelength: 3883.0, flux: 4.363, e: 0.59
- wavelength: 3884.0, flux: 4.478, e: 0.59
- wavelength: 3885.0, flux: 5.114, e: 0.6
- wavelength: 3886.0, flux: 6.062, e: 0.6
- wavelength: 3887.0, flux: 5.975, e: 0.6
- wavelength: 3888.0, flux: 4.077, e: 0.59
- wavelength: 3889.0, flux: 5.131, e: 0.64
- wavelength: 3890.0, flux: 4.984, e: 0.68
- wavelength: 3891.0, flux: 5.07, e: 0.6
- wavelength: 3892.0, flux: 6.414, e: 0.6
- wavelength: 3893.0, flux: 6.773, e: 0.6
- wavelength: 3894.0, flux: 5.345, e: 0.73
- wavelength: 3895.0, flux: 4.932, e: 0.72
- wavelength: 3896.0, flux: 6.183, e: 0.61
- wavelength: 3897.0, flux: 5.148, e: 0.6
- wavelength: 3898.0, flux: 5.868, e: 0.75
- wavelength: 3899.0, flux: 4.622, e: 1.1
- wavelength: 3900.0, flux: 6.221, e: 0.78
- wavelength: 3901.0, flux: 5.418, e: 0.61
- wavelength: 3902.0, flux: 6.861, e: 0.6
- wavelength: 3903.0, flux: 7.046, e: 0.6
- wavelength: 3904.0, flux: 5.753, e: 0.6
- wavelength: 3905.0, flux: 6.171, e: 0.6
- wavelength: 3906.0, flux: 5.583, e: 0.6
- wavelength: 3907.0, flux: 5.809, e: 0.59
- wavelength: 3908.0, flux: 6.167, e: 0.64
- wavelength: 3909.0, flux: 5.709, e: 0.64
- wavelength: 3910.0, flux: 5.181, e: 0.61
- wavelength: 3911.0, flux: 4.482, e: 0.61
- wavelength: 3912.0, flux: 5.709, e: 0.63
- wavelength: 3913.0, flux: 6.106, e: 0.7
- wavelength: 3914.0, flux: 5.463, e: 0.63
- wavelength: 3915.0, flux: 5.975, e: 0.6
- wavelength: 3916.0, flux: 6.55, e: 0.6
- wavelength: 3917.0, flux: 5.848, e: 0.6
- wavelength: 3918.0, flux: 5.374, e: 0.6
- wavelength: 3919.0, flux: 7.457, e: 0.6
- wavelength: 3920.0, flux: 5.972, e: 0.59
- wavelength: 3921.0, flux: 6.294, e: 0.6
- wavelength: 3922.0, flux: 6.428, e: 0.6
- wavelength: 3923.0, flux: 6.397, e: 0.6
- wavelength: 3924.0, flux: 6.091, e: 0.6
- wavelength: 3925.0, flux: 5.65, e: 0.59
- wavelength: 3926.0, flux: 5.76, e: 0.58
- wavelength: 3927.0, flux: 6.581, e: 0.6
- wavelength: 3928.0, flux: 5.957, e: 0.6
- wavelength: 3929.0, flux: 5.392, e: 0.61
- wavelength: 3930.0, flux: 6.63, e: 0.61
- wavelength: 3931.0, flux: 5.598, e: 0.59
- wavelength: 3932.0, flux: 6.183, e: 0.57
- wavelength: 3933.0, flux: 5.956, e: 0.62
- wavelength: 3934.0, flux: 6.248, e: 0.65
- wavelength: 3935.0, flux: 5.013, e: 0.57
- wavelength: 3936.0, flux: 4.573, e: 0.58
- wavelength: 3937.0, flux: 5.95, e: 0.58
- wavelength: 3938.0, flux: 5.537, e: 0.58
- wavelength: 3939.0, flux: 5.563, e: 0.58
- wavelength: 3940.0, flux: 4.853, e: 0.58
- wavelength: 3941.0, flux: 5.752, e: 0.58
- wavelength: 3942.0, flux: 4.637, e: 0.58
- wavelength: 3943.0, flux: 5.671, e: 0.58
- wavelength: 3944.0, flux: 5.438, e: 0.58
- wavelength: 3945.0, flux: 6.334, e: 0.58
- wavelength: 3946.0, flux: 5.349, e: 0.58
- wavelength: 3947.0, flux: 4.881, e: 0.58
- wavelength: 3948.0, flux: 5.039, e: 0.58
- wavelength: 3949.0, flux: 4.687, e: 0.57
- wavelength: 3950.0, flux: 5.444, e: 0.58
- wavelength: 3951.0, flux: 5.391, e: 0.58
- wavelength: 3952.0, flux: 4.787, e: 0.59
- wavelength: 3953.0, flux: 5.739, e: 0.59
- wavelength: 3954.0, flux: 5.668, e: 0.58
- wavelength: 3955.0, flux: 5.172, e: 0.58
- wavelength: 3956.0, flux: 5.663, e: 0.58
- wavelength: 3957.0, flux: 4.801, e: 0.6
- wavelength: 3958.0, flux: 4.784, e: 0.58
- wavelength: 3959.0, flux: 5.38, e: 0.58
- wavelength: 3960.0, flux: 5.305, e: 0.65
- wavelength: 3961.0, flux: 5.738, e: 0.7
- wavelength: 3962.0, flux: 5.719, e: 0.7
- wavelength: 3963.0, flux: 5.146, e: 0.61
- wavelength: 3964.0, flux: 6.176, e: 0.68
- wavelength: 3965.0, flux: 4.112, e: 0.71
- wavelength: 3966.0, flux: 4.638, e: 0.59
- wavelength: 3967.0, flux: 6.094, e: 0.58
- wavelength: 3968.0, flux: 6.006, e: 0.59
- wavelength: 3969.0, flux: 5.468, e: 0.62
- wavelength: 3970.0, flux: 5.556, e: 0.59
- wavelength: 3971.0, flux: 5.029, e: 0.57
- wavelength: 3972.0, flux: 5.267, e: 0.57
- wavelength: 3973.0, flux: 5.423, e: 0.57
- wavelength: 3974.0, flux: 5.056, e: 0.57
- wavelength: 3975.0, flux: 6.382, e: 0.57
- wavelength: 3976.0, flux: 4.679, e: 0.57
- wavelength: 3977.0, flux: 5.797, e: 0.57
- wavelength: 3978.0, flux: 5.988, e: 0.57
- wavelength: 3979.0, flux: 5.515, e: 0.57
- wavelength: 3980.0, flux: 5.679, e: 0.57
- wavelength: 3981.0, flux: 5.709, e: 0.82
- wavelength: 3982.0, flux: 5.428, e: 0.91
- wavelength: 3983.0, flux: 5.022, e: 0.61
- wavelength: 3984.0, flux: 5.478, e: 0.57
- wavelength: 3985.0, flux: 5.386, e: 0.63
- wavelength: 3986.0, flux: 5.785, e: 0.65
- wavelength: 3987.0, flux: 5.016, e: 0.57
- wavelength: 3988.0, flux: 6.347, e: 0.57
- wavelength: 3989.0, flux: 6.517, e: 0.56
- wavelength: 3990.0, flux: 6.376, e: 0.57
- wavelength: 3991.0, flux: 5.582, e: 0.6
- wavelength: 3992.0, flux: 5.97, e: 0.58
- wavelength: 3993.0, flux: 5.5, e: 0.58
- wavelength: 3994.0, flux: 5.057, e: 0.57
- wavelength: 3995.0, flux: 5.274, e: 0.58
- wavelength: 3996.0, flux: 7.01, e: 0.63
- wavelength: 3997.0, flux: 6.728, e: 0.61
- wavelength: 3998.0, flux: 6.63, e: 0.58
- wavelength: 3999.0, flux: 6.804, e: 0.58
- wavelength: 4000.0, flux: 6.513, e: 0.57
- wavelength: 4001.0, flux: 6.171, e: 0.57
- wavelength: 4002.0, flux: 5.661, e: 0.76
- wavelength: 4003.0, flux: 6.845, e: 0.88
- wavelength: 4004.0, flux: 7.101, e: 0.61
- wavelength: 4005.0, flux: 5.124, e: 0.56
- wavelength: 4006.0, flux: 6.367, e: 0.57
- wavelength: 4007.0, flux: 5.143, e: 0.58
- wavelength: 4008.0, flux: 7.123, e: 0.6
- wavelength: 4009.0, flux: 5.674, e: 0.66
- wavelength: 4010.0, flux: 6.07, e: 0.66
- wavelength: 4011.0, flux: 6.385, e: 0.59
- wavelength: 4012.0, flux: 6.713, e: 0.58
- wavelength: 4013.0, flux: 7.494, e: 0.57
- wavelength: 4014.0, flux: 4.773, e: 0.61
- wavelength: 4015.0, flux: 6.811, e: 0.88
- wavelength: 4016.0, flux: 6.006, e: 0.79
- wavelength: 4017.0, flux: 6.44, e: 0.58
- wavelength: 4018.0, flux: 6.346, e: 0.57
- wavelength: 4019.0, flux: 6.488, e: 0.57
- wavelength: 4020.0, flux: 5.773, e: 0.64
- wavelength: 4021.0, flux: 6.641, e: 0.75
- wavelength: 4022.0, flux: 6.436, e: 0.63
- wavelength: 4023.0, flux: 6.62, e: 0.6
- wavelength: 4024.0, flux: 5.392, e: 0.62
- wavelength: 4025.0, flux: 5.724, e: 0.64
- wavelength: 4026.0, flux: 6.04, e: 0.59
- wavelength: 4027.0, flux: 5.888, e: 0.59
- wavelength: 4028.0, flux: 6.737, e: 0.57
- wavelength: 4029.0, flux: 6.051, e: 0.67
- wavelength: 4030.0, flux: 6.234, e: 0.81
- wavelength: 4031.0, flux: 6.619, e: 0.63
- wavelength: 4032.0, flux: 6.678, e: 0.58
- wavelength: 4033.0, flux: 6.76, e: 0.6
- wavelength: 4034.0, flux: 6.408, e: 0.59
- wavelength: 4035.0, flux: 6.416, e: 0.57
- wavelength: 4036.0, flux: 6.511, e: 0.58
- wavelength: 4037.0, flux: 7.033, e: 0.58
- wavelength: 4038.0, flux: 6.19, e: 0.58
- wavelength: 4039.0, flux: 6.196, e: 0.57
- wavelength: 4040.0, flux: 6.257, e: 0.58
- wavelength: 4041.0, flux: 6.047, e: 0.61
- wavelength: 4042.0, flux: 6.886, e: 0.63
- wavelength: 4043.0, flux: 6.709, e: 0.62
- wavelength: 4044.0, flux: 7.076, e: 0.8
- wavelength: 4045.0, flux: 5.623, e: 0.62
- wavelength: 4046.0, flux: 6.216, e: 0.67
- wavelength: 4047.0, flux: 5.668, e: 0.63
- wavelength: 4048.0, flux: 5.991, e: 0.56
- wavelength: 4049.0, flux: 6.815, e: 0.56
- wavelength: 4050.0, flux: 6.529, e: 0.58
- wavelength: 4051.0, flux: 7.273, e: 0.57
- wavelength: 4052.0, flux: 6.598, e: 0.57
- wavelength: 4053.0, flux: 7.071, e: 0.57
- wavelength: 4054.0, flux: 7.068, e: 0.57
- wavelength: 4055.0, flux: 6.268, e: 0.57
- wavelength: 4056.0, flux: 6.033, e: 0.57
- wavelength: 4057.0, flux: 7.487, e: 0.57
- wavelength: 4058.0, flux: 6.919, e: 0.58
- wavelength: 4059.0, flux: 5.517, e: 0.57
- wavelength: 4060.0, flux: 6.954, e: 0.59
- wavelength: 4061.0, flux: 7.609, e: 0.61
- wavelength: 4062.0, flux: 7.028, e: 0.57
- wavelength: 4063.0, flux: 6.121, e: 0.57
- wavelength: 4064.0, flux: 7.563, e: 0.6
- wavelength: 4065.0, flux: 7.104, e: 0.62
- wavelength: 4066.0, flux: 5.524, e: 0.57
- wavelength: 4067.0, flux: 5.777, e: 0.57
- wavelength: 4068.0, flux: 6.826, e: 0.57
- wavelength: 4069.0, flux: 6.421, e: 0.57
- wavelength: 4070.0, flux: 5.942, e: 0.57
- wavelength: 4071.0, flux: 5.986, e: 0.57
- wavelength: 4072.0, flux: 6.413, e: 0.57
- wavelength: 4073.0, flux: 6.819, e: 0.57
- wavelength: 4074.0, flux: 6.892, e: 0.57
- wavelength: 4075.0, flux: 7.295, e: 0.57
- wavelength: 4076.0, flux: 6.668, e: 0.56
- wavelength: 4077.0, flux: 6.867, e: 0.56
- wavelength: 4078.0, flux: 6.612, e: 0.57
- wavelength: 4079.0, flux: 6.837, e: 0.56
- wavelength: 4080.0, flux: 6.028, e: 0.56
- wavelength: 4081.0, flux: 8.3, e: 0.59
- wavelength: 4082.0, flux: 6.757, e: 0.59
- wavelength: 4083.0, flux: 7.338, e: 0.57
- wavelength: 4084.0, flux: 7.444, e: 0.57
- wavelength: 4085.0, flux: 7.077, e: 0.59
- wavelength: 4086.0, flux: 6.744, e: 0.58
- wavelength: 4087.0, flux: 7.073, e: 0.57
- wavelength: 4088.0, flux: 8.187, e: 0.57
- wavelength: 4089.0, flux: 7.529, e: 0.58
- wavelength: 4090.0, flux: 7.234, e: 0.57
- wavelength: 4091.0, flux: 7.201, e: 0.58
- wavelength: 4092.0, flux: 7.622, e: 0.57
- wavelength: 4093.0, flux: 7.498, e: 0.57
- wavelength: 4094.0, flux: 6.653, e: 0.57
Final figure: 1.4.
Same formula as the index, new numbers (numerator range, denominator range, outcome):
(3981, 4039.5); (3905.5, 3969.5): 1.14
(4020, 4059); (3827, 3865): 1.56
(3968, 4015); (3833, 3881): 1.48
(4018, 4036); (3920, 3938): 1.12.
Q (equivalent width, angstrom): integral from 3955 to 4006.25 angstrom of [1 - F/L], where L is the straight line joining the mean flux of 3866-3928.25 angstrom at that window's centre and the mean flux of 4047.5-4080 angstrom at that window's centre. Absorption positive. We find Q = 2.4 angstrom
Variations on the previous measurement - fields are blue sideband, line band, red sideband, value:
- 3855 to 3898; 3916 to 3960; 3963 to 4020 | -4.8 angstrom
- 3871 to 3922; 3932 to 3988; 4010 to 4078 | 4.1 angstrom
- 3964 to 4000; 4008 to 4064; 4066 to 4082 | -1.9 angstrom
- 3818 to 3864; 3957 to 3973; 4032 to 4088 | 1.4 angstrom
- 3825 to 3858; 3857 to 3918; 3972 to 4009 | 7.4 angstrom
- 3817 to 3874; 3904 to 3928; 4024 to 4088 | -3.0 angstrom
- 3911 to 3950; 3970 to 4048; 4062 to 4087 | 2.6 angstrom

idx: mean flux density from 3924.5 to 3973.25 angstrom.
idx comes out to 5.46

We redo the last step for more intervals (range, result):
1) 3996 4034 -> 6.31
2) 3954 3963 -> 5.33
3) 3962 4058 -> 6.1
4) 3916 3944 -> 5.83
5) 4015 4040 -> 6.33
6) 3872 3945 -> 5.5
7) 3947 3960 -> 5.2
